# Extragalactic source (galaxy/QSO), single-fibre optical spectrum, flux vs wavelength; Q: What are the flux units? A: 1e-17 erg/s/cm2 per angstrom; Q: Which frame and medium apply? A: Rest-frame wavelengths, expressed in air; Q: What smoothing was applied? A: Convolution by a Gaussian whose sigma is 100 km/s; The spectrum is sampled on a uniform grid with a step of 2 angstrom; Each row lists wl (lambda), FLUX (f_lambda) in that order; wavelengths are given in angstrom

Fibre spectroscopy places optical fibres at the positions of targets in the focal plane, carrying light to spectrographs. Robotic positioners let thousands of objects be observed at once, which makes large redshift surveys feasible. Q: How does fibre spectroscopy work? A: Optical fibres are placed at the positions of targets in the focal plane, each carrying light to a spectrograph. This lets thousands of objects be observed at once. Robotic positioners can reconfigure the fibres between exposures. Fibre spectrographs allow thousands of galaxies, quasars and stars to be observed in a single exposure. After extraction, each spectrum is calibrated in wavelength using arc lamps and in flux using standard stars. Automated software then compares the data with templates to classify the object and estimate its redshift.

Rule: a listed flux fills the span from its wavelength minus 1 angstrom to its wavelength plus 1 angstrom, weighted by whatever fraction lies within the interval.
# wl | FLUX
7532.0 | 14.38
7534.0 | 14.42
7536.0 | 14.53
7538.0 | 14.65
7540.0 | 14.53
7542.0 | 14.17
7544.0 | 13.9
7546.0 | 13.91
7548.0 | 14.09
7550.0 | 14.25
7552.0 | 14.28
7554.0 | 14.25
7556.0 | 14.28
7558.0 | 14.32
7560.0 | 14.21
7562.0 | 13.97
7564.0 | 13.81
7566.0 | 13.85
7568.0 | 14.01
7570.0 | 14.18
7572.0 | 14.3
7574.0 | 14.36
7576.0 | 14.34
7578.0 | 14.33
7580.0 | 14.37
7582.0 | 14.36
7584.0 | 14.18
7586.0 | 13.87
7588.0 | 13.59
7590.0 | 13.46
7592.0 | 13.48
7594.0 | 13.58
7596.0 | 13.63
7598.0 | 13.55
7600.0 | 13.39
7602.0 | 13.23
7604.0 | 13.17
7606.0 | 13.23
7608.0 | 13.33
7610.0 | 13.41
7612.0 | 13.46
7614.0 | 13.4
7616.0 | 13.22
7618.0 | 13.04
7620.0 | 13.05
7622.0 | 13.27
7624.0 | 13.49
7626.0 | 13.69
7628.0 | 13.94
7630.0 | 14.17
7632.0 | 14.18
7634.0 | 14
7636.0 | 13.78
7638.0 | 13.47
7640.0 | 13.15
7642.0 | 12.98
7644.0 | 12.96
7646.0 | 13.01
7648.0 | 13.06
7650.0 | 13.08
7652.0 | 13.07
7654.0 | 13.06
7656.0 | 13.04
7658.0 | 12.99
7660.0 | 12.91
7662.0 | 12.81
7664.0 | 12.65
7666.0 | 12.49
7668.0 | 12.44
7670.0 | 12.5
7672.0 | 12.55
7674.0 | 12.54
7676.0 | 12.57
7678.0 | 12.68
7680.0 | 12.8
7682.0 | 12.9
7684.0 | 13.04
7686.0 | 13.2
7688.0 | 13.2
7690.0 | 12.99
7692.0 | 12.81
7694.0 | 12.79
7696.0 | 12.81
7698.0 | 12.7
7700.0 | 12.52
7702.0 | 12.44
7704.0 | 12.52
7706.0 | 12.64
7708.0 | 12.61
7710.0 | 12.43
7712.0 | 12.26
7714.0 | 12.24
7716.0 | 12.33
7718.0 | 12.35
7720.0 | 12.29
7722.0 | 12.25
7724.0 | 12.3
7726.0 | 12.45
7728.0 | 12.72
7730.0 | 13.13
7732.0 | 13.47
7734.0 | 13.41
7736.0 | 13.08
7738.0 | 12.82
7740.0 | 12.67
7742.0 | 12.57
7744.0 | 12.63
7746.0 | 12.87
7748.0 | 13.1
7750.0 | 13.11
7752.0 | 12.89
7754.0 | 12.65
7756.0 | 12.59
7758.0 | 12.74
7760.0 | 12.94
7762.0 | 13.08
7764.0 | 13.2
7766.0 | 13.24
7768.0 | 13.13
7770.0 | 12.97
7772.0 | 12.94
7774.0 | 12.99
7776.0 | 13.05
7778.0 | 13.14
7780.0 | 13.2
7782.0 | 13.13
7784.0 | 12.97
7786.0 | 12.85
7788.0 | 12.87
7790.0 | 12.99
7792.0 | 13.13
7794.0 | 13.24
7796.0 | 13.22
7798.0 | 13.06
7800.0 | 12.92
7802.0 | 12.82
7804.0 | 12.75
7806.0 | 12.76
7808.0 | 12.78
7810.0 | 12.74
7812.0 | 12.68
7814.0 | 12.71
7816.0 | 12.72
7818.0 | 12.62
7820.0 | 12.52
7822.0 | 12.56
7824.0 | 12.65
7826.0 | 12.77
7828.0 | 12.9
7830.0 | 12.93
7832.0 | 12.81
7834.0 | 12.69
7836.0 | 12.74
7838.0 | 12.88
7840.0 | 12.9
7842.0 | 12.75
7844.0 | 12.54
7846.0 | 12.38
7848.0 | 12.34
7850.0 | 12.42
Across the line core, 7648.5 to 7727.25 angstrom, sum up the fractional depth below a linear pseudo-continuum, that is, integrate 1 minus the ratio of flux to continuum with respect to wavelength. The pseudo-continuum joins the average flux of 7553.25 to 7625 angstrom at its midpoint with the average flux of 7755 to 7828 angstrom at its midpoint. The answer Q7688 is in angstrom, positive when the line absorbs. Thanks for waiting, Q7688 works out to 3.9 angstrom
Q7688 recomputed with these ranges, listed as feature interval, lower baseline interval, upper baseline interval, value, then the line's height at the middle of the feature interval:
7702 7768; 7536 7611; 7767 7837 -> 2.3 angstrom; 13.2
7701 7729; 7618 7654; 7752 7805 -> 1.6 angstrom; 13.2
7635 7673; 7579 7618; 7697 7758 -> 0.7 angstrom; 13.2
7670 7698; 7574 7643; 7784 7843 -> 1.1 angstrom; 13.3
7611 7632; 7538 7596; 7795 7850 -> 0.4 angstrom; 13.8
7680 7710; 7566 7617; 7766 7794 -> 1.3 angstrom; 13.4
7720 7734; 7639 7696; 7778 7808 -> 0.2 angstrom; 12.9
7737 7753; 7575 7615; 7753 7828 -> 0.3 angstrom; 13.1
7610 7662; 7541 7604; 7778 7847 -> 1.3 angstrom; 13.7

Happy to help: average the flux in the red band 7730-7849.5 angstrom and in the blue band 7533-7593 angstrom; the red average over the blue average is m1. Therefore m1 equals 0.91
